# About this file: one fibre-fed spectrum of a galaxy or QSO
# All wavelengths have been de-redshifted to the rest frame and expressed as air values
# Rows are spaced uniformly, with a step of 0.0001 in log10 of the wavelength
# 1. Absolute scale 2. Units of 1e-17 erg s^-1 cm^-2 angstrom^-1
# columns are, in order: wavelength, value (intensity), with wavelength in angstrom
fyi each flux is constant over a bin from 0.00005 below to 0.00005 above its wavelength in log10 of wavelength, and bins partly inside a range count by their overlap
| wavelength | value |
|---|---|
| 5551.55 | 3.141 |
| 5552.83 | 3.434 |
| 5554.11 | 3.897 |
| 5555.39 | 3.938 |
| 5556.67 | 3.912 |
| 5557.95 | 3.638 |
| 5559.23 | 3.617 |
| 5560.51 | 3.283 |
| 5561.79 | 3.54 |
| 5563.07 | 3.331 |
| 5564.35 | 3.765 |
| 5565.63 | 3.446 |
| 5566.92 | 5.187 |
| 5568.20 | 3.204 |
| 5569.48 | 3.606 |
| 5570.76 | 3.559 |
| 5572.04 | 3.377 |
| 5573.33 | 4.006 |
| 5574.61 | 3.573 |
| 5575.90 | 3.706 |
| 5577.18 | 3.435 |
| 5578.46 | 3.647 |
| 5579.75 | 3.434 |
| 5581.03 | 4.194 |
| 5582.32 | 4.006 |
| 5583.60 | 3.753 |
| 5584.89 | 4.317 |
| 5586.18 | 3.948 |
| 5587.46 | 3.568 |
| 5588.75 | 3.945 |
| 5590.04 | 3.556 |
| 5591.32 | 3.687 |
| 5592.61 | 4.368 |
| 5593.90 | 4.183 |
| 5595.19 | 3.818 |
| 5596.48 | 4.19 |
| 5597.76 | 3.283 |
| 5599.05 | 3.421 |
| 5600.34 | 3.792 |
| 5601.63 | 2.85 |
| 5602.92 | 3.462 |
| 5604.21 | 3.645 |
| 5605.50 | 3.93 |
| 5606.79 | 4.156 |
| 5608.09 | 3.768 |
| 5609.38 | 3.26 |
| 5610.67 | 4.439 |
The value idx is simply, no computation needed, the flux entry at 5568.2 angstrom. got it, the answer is 3.204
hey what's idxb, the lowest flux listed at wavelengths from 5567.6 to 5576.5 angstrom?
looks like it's 3.204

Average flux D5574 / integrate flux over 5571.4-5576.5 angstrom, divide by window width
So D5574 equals 3.66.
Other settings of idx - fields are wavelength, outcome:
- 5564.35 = 3.765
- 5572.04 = 3.377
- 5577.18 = 3.435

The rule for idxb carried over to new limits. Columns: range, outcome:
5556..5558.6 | 3.638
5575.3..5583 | 3.434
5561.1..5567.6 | 3.331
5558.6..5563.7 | 3.283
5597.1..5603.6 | 2.85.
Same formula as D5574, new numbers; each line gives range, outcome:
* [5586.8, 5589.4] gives 3.76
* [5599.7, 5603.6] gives 3.37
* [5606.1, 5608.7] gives 3.95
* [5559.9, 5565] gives 3.48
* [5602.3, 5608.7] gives 3.79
